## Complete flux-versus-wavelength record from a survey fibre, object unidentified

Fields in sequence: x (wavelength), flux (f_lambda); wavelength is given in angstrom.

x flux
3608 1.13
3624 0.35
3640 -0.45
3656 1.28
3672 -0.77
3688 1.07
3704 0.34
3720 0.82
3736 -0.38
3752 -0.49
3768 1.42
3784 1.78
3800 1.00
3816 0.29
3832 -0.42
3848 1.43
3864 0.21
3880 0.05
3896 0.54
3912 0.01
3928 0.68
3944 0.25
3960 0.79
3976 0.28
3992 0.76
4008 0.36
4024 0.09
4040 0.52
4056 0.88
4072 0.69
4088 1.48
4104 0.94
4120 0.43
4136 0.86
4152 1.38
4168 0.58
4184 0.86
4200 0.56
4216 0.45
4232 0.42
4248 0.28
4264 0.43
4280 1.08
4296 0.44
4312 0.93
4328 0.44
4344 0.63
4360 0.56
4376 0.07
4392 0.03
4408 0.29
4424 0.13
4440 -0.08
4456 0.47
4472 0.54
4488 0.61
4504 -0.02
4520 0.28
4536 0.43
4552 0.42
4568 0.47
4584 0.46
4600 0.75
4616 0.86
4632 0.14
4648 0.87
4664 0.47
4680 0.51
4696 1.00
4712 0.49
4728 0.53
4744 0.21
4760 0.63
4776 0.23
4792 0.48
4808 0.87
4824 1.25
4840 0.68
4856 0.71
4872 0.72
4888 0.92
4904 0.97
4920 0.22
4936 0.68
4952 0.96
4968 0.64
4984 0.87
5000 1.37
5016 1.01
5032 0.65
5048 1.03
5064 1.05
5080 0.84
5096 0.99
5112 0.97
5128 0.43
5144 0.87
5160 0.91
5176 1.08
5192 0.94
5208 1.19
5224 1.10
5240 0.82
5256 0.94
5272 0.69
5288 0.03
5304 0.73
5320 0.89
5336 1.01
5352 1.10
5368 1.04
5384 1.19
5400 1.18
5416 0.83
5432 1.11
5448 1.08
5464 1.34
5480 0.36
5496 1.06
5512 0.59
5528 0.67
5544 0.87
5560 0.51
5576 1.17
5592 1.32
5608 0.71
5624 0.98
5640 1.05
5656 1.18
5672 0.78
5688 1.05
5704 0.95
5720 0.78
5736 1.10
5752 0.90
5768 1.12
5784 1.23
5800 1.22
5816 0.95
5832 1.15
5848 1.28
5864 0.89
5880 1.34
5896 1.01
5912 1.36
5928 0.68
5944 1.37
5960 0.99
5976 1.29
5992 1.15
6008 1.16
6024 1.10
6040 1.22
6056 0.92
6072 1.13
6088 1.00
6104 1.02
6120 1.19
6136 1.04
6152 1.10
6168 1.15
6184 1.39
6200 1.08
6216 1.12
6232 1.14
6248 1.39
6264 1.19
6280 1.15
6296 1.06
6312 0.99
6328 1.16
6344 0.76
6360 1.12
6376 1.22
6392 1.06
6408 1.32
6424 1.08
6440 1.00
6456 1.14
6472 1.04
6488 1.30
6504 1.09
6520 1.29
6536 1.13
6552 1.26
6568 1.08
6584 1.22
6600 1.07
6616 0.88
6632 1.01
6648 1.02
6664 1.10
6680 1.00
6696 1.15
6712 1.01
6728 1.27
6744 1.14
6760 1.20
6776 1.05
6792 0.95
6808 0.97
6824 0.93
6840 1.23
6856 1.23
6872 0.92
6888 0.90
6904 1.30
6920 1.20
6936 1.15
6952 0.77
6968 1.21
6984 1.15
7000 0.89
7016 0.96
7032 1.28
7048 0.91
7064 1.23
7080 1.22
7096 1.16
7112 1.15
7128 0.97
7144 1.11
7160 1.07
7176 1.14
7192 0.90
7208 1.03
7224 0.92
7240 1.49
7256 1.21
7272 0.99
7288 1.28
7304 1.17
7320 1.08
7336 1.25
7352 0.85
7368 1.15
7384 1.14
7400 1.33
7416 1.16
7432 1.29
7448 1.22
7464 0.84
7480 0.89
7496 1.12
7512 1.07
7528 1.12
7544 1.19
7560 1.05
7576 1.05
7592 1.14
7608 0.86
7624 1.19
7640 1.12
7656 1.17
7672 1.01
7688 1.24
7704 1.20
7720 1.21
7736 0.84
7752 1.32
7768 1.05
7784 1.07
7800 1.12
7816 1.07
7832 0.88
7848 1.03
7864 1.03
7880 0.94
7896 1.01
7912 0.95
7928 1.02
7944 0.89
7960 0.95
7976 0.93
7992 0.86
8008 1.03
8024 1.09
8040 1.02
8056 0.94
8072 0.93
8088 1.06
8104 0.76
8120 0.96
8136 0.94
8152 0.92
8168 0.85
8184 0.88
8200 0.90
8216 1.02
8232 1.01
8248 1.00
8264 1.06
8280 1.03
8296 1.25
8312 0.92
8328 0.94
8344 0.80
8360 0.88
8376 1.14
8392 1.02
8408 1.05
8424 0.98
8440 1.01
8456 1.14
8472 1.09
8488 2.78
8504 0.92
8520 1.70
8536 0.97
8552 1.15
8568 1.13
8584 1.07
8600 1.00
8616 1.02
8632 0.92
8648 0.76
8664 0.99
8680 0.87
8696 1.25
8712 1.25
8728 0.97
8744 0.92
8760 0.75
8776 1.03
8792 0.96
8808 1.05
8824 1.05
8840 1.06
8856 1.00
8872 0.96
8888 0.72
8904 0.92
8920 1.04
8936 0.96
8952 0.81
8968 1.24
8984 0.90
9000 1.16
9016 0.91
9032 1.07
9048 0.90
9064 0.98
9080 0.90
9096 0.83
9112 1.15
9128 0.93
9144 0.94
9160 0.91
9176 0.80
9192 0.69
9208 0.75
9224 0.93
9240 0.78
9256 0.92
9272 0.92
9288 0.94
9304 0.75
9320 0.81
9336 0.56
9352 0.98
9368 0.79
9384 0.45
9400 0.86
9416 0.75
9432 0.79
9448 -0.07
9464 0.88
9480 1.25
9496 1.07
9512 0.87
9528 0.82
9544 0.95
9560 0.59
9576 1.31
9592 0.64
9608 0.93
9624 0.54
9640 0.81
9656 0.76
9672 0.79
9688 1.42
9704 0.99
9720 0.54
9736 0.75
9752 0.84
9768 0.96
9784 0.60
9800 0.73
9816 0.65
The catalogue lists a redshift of 0.29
